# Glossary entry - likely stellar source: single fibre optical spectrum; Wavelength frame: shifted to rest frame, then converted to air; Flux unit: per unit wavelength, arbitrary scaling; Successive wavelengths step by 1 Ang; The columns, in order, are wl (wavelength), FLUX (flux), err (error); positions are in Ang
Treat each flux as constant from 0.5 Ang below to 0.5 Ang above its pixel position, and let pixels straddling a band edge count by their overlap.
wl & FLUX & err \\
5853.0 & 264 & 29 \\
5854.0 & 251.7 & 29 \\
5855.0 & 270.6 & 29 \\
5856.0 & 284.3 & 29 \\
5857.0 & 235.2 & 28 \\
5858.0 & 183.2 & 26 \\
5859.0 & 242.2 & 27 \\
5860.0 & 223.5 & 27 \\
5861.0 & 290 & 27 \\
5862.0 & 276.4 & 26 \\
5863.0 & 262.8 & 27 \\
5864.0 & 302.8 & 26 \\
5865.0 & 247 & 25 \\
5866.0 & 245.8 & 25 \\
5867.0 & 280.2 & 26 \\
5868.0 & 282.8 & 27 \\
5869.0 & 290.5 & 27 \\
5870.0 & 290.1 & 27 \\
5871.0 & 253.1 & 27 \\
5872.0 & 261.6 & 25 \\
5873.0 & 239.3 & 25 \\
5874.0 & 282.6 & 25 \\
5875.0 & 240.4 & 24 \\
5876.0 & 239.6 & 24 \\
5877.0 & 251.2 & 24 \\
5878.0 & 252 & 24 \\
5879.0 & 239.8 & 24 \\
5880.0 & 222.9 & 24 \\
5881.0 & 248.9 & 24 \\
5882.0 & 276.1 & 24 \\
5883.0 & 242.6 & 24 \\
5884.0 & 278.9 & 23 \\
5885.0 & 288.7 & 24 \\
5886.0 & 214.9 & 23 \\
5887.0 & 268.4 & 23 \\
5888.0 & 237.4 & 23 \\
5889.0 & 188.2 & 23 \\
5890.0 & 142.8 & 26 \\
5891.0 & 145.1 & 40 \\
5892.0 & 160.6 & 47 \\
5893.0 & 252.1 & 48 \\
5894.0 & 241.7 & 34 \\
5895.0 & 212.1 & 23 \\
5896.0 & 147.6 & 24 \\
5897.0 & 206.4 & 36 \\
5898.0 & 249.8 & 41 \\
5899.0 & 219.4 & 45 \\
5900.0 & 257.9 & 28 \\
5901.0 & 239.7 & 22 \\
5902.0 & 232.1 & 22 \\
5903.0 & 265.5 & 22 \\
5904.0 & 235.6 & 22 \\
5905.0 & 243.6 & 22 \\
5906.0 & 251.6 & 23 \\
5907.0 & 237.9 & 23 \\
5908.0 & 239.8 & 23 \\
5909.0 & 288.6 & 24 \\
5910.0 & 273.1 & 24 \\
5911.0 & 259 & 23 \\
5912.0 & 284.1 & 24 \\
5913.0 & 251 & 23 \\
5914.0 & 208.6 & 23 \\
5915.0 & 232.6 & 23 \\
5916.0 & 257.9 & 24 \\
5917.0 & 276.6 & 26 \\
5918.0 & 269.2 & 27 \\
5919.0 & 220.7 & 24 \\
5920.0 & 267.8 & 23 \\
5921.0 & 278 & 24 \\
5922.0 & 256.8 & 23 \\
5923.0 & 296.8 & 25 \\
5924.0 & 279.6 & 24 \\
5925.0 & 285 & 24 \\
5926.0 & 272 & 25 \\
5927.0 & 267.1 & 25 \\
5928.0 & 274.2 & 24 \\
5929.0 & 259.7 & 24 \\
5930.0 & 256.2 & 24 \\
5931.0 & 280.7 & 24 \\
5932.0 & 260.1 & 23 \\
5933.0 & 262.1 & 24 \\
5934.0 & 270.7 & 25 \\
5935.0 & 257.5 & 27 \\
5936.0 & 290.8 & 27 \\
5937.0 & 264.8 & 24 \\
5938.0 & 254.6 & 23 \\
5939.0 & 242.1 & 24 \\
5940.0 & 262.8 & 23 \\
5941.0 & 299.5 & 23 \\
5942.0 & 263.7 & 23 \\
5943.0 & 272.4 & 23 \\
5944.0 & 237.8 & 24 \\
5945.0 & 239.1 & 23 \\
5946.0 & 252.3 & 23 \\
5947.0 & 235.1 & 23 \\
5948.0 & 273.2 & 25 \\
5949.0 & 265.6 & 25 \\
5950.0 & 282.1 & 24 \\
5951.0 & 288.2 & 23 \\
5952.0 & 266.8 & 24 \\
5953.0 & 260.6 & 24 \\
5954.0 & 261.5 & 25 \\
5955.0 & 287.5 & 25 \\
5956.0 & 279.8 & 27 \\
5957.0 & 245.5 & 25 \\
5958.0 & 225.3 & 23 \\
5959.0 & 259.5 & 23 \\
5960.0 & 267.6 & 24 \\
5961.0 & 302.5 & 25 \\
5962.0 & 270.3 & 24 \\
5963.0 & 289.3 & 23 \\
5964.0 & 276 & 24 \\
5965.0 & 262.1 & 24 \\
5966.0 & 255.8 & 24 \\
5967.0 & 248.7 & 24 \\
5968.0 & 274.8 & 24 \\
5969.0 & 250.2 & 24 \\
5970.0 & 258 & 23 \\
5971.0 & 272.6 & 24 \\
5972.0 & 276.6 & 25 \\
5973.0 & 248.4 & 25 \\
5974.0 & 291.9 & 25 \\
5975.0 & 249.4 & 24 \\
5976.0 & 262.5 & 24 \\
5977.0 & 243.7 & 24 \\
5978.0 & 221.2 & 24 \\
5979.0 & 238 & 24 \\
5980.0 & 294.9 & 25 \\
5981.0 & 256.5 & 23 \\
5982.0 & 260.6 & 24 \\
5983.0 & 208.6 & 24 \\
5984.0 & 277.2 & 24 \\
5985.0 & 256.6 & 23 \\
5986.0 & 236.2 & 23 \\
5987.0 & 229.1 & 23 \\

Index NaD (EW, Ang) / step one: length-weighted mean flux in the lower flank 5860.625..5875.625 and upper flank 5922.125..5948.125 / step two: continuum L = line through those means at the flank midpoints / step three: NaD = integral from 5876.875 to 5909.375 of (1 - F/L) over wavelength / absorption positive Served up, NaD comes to 4.32 Ang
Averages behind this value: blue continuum 269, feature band 232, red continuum 266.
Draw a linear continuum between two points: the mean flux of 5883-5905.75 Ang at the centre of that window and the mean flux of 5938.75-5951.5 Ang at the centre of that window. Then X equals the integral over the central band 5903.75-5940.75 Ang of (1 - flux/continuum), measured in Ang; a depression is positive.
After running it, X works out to -2.4 Ang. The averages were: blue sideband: 225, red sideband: 263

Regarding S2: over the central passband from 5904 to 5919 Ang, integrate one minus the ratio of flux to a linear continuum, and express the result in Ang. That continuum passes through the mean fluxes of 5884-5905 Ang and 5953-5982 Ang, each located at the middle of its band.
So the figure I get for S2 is -1.4 Ang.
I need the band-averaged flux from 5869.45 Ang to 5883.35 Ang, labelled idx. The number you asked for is 253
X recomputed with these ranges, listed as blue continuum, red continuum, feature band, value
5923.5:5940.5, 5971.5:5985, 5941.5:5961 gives 0.01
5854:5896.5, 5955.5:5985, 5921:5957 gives -1.69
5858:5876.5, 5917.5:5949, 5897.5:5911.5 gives 0.73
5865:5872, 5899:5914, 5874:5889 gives 0.86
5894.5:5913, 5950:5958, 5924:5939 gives -0.68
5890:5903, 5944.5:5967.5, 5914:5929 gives -1.89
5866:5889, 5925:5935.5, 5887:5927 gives 3.31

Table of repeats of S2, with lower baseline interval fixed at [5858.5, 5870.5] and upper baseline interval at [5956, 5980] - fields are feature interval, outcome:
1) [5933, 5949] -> 0.1 Ang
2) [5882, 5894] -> 2.0 Ang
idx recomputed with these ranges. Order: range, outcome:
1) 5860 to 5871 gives 273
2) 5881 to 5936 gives 247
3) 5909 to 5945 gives 264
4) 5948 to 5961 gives 268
